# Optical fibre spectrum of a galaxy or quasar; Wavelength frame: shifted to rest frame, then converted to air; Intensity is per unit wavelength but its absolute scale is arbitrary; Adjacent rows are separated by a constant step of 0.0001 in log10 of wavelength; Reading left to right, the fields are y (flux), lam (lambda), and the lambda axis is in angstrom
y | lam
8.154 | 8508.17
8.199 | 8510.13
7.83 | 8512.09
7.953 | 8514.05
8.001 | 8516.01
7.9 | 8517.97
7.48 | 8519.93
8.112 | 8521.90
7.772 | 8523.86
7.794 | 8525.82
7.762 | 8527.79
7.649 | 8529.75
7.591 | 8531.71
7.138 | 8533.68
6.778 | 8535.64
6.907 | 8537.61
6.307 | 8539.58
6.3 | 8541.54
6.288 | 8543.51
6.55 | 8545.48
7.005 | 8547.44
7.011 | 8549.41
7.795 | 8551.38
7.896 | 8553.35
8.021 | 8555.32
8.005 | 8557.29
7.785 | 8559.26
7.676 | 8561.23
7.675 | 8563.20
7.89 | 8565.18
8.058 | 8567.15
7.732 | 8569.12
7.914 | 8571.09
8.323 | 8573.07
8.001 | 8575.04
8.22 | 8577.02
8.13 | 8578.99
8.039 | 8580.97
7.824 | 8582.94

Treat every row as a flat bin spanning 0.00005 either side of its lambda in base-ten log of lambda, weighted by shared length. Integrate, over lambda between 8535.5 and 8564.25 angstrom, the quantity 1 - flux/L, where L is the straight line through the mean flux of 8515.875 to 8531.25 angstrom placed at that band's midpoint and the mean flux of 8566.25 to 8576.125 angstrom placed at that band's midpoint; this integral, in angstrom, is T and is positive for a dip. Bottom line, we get 2.5 angstrom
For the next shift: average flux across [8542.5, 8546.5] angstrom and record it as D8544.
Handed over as 6.43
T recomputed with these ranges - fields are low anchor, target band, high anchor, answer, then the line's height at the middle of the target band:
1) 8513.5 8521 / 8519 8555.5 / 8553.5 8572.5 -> 2.7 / 7.85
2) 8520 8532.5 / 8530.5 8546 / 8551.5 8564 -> 2.1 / 7.79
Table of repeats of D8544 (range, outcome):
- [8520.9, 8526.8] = 7.89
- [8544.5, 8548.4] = 6.79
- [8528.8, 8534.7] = 7.46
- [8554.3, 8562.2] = 7.87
